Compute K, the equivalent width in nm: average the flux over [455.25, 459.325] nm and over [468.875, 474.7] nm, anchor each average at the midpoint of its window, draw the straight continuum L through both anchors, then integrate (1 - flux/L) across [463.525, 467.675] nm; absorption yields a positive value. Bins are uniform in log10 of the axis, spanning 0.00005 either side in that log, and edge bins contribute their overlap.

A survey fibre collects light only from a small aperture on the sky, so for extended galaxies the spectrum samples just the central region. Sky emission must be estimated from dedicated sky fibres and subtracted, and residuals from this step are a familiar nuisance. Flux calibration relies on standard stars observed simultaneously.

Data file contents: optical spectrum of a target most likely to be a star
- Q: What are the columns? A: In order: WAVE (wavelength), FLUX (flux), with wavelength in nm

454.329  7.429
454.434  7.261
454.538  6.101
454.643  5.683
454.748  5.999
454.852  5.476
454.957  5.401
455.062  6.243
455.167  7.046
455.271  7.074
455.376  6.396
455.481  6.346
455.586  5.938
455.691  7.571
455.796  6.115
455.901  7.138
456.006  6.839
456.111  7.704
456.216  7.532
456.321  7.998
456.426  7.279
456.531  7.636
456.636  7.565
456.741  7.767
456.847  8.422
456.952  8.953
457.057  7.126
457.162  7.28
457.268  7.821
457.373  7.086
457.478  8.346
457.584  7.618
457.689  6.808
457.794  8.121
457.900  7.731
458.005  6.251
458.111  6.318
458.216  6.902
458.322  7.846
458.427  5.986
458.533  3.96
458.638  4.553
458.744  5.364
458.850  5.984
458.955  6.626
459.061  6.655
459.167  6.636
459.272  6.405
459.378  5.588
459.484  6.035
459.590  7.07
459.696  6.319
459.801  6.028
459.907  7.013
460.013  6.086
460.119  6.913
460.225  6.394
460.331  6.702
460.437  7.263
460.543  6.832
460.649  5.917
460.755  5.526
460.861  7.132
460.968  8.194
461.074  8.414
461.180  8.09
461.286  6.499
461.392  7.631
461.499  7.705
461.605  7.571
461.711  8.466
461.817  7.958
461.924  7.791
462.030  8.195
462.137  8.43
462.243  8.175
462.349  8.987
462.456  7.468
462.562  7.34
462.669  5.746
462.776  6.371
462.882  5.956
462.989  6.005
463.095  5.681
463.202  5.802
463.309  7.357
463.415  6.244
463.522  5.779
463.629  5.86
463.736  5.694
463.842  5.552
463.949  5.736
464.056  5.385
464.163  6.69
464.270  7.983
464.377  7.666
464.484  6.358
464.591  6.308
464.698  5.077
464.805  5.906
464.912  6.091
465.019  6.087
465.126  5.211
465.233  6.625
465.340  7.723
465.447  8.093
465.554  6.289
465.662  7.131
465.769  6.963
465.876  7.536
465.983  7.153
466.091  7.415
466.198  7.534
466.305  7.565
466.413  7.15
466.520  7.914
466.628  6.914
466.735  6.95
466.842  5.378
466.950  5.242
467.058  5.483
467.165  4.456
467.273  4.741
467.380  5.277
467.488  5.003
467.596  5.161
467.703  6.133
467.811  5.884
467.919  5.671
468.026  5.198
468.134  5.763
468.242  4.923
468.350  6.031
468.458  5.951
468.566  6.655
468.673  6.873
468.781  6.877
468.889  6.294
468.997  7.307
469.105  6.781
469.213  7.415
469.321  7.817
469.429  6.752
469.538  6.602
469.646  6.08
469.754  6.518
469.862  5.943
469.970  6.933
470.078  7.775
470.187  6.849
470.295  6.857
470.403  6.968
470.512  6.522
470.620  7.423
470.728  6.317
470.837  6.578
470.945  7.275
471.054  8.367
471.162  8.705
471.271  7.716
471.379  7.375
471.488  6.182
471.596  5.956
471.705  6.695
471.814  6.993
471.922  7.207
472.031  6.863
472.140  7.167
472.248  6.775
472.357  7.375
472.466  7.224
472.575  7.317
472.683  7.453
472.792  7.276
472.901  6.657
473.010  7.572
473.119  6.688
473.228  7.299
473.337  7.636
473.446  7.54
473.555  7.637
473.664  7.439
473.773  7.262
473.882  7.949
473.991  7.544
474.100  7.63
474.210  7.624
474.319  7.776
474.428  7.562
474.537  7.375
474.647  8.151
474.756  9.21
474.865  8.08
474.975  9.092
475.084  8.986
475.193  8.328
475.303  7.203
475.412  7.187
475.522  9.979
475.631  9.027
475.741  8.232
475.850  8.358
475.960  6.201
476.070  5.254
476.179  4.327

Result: 0.43 nm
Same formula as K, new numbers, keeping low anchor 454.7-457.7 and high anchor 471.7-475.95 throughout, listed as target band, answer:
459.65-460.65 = 0.09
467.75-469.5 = 0.26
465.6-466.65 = 0.01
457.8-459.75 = 0.25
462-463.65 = 0.11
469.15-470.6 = 0.13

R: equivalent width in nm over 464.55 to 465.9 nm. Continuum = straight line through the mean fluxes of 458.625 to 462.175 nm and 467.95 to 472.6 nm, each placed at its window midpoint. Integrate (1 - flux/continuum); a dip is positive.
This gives 0.07 nm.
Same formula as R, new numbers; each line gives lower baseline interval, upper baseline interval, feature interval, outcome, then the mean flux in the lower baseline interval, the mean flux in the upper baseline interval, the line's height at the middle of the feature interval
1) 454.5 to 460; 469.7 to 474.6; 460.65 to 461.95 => -0.12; 6.76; 7.2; 6.88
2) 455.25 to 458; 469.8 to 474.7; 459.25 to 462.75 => 0.09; 7.38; 7.23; 7.34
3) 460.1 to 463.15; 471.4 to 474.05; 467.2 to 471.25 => 0.39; 7.22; 7.16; 7.18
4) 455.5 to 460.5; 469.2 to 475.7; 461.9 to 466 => 0.24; 6.87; 7.4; 7.09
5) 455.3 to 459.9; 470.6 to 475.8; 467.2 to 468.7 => 0.35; 6.88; 7.56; 7.33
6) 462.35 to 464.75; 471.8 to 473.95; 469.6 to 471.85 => 0.03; 6.33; 7.28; 7.06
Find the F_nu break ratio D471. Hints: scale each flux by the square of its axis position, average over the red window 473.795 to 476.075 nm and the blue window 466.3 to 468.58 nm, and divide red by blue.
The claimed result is 1.41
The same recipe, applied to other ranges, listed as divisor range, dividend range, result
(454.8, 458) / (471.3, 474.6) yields 1.08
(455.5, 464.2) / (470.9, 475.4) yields 1.15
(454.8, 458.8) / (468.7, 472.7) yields 1.07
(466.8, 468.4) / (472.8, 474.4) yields 1.43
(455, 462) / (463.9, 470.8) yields 0.96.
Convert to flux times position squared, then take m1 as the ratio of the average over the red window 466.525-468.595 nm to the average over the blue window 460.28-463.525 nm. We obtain 0.8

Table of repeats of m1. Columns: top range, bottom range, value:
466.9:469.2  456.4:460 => 0.89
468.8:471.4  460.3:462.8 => 0.98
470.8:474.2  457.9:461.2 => 1.19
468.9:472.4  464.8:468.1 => 1.13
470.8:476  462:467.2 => 1.19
